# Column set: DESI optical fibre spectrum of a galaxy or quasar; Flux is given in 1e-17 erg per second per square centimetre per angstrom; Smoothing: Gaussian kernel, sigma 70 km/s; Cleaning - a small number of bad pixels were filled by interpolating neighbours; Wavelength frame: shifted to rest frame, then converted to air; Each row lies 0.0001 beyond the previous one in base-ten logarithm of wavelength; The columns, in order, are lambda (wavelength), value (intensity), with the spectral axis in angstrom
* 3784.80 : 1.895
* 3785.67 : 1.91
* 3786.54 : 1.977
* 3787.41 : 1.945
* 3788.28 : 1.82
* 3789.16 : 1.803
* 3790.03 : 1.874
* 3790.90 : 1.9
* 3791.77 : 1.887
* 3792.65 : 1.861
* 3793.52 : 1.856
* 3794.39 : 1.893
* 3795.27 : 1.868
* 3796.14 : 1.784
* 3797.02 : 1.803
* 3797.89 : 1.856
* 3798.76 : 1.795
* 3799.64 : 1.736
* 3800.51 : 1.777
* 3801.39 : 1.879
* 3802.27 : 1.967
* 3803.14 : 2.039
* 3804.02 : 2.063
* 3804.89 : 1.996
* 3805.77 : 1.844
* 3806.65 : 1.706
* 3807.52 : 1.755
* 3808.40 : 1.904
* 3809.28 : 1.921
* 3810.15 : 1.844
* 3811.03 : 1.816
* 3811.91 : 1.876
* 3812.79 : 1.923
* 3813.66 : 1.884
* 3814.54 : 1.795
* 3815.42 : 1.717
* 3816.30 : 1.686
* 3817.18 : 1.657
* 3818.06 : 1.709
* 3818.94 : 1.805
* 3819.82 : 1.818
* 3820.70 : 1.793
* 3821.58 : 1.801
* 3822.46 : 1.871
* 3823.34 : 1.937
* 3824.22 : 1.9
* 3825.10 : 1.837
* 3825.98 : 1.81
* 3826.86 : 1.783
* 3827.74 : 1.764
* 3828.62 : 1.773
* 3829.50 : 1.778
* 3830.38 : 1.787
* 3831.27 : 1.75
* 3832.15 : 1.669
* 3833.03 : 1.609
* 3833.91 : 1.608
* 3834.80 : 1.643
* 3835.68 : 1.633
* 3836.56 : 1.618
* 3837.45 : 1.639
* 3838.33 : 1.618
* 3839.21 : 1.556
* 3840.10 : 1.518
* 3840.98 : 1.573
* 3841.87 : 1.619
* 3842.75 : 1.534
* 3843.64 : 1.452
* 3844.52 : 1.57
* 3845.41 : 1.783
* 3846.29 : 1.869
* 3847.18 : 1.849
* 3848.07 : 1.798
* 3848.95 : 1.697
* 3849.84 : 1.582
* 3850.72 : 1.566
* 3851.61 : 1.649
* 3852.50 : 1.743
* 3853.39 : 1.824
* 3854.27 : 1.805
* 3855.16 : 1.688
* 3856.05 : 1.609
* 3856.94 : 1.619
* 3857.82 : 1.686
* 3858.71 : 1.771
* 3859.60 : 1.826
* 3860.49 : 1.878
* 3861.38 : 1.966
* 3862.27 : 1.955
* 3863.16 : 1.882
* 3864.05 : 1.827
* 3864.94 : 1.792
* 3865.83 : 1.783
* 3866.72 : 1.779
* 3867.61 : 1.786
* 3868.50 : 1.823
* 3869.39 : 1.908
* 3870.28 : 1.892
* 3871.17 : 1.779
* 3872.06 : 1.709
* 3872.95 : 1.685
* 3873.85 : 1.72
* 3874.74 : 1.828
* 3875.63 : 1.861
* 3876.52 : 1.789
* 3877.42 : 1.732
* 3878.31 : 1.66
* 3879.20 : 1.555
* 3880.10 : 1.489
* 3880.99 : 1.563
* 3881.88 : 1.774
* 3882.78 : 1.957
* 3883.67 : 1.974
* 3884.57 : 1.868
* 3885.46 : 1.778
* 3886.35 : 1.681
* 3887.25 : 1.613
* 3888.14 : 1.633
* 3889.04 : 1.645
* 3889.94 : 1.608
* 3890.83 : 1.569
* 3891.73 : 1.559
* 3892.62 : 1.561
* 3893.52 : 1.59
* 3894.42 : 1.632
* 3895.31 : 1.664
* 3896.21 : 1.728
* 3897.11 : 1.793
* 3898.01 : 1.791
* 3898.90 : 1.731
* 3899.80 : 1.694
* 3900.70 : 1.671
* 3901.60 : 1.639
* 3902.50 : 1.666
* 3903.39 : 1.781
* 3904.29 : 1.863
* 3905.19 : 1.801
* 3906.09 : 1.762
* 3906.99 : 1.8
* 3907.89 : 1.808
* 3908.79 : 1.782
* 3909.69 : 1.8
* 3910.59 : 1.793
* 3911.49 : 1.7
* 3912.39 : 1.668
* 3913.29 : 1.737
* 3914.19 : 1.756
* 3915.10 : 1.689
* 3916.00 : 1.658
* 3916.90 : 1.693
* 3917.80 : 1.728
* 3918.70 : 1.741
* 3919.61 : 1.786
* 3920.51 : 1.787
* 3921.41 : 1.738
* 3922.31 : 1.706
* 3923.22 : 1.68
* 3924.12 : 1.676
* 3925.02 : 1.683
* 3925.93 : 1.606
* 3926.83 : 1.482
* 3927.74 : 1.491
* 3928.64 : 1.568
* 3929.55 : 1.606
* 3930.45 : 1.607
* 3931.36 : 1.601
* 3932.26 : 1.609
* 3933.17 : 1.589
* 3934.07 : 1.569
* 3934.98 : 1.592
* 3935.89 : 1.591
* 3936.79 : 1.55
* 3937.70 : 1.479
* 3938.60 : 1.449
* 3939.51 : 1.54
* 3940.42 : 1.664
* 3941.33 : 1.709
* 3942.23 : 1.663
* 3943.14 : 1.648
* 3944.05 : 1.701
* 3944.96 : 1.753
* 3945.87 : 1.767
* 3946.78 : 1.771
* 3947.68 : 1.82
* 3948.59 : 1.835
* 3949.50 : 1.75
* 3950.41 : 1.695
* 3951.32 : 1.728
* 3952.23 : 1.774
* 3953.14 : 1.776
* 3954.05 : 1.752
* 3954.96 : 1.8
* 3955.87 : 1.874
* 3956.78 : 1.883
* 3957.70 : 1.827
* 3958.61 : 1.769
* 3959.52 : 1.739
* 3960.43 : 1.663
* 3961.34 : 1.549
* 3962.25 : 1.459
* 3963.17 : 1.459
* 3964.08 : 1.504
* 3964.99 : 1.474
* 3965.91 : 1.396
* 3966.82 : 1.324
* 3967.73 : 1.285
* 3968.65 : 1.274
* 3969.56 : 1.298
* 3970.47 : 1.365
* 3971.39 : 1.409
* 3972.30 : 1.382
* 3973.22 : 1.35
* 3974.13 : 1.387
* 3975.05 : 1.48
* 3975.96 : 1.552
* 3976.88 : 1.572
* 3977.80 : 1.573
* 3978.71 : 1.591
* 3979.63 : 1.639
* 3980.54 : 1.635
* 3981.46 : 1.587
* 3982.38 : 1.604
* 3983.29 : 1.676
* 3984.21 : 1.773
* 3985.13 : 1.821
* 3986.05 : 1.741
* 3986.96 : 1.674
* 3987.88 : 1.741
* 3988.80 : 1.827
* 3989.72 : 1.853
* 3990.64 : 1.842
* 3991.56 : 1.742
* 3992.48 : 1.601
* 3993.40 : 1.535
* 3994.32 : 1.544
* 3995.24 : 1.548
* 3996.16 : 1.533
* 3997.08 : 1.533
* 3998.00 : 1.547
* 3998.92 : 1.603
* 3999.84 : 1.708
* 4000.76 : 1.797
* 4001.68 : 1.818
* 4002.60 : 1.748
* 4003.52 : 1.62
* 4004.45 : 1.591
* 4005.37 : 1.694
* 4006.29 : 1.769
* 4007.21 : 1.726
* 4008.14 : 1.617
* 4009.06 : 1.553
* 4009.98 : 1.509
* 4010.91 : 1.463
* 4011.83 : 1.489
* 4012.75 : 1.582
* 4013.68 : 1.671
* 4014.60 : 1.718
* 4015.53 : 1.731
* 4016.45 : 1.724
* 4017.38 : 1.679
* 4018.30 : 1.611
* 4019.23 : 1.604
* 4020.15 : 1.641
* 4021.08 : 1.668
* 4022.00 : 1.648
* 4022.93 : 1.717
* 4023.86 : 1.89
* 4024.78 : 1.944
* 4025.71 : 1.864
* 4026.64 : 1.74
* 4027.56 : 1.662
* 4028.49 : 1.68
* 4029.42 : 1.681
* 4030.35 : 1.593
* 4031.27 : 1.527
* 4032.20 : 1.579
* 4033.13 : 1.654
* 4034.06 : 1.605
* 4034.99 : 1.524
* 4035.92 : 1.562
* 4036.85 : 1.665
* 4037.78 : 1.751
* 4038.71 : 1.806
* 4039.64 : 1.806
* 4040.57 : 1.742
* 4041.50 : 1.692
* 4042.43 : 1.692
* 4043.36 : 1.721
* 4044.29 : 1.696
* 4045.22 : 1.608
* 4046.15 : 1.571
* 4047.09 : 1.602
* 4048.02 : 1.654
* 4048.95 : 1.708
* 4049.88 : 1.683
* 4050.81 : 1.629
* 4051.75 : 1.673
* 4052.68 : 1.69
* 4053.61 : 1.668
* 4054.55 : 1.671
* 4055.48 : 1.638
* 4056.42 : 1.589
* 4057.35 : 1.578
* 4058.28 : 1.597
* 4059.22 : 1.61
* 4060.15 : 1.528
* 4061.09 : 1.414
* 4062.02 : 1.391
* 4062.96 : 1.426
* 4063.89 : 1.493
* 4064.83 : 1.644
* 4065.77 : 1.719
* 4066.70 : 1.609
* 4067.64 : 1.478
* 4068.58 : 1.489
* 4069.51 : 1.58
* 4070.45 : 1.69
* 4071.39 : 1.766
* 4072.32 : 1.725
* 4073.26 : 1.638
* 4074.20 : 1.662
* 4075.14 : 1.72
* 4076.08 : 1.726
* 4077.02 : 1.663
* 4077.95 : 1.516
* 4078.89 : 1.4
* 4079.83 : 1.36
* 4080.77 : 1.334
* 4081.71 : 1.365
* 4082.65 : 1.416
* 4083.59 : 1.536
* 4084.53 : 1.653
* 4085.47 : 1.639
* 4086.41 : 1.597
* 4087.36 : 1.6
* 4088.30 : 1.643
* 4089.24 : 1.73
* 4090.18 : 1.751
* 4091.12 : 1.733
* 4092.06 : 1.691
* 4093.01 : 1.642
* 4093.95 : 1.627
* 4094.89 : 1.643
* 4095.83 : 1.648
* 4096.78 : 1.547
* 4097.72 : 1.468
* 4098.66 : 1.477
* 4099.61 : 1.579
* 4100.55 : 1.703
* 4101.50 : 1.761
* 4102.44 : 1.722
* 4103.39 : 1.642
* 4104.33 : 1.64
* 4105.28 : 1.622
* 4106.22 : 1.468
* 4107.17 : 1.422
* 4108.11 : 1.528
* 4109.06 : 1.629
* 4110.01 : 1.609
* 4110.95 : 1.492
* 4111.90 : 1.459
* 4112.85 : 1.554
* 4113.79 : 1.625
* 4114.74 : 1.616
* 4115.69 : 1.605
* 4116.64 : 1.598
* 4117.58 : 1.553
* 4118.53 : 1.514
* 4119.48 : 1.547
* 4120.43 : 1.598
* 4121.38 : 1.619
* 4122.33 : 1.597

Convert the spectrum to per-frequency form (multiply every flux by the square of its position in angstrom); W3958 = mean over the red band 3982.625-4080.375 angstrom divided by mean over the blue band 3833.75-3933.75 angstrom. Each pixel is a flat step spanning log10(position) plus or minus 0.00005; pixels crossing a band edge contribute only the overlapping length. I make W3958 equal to 1.04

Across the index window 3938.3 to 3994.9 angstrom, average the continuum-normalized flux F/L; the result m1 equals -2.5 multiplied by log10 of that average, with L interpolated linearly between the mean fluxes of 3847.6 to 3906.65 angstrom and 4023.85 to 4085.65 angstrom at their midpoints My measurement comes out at 0.03 mag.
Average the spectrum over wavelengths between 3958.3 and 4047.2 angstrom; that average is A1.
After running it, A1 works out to 1.62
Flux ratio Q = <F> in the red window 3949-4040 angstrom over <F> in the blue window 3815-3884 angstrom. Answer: 0.94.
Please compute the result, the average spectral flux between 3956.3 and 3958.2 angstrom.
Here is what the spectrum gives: 1.85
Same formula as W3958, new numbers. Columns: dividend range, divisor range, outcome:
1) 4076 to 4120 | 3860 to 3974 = 1.03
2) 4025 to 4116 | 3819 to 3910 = 1.03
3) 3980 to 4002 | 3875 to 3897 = 1.05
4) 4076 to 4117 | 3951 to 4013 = 1.04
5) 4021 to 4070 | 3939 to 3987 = 1.06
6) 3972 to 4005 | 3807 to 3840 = 1.01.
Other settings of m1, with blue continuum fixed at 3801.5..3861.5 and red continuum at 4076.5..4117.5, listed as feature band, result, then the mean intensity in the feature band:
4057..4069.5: 0.04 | 1.54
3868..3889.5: -0.01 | 1.75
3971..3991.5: 0.02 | 1.63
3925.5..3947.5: 0.05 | 1.61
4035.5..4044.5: -0.06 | 1.72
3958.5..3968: 0.11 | 1.51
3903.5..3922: -0.03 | 1.75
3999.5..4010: -0.03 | 1.69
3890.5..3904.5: 0.02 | 1.68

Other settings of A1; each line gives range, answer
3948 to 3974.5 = 1.58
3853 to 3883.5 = 1.77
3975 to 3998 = 1.65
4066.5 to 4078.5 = 1.63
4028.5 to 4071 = 1.62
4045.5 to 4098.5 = 1.6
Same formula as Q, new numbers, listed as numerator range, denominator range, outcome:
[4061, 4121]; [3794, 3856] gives 0.90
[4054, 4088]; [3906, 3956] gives 0.93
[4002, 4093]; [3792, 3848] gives 0.92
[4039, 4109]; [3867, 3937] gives 0.95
